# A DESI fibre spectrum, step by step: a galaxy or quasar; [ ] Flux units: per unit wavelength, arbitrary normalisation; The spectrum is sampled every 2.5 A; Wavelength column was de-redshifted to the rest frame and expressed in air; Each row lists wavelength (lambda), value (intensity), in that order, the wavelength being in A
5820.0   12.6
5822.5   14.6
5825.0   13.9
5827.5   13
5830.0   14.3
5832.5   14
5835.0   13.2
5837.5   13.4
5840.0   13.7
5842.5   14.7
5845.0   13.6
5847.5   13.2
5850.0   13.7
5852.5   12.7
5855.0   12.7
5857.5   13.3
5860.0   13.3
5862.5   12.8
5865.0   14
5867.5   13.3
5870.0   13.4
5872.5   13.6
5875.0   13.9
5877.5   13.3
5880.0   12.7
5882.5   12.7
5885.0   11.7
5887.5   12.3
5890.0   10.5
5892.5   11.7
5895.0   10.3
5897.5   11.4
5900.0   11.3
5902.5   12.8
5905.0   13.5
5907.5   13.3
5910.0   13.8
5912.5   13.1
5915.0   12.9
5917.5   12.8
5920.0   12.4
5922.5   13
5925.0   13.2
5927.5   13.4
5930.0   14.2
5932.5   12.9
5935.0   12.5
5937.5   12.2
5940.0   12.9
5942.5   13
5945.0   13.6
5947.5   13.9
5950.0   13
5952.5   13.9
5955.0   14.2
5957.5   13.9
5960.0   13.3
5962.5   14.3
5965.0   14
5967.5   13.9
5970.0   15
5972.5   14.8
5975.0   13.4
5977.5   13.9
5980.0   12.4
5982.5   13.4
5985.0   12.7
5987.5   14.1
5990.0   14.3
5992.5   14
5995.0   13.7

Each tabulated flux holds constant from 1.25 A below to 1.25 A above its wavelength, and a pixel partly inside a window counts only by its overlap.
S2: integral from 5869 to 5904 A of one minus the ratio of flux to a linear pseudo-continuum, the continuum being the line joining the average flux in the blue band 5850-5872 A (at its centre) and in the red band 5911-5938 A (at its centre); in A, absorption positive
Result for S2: 2.3 A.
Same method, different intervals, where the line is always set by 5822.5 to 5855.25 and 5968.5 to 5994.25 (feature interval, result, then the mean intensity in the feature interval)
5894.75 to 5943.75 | 3.3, 12.8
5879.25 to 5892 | 1.6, 11.9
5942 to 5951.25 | 0.2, 13.4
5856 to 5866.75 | 0.2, 13.3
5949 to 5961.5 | 0.1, 13.7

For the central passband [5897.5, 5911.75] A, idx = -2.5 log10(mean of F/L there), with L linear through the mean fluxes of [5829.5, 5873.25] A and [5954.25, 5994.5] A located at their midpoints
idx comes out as 0.07 mag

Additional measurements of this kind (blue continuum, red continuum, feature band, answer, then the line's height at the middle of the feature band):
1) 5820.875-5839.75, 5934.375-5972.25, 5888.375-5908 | 0.160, 13.7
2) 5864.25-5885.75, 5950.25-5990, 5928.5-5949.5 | 0.037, 13.6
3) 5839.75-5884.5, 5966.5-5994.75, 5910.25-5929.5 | 0.041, 13.6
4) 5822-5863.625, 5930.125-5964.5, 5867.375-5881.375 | 0.009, 13.5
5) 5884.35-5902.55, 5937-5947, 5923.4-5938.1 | -0.037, 12.7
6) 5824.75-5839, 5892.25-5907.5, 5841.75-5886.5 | -0.034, 12.8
